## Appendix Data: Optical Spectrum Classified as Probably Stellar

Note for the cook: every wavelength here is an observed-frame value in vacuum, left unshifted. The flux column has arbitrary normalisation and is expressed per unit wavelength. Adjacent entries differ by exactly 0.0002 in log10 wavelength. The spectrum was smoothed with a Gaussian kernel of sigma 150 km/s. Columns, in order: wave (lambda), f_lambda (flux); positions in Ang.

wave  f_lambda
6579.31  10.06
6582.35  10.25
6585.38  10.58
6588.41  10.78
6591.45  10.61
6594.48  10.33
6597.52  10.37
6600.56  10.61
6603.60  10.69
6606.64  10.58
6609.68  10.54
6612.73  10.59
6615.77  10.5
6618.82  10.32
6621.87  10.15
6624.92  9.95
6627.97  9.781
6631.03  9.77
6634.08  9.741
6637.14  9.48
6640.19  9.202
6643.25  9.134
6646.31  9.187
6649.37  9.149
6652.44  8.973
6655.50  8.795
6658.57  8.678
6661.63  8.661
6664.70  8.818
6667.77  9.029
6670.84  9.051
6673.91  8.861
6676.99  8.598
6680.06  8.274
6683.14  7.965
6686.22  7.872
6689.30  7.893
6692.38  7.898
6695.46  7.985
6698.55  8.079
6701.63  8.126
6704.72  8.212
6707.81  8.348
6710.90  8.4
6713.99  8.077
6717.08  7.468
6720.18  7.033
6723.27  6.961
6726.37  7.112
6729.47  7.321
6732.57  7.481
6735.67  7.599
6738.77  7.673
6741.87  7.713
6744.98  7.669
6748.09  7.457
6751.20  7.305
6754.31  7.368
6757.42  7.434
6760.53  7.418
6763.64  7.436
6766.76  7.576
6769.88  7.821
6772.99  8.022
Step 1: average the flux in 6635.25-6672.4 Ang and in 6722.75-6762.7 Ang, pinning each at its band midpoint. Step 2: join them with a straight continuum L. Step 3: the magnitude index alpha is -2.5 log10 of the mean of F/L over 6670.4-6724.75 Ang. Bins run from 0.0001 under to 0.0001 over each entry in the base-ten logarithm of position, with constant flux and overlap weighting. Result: 0.03 mag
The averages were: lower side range 9.02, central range 8.04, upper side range 7.44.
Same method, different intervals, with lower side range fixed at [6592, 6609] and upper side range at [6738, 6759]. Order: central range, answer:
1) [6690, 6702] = 0.08 mag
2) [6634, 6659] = 0.05 mag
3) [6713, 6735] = 0.09 mag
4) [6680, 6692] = 0.11 mag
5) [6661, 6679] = 0.03 mag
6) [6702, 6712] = 0.01 mag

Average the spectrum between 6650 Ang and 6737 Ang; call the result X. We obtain 8.14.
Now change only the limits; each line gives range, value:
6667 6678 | 8.89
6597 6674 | 9.64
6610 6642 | 9.96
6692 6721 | 7.99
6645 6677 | 8.9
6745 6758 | 7.42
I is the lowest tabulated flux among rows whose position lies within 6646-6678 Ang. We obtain 8.598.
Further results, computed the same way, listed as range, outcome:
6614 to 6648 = 9.134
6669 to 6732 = 6.961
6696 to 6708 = 8.079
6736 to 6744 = 7.673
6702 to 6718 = 7.468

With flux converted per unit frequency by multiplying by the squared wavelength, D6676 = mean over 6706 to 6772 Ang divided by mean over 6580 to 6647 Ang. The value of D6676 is 0.77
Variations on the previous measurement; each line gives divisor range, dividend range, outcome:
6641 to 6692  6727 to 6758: 0.88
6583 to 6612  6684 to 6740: 0.76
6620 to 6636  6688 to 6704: 0.83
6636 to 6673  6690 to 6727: 0.88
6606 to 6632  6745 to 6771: 0.76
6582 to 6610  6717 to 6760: 0.73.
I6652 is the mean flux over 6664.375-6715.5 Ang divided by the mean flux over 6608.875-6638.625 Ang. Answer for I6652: 0.83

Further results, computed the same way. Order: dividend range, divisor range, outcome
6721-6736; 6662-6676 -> 0.82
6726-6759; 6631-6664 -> 0.82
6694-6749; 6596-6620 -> 0.73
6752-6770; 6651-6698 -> 0.88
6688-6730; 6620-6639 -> 0.79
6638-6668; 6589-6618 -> 0.85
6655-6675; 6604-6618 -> 0.84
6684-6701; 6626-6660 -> 0.86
